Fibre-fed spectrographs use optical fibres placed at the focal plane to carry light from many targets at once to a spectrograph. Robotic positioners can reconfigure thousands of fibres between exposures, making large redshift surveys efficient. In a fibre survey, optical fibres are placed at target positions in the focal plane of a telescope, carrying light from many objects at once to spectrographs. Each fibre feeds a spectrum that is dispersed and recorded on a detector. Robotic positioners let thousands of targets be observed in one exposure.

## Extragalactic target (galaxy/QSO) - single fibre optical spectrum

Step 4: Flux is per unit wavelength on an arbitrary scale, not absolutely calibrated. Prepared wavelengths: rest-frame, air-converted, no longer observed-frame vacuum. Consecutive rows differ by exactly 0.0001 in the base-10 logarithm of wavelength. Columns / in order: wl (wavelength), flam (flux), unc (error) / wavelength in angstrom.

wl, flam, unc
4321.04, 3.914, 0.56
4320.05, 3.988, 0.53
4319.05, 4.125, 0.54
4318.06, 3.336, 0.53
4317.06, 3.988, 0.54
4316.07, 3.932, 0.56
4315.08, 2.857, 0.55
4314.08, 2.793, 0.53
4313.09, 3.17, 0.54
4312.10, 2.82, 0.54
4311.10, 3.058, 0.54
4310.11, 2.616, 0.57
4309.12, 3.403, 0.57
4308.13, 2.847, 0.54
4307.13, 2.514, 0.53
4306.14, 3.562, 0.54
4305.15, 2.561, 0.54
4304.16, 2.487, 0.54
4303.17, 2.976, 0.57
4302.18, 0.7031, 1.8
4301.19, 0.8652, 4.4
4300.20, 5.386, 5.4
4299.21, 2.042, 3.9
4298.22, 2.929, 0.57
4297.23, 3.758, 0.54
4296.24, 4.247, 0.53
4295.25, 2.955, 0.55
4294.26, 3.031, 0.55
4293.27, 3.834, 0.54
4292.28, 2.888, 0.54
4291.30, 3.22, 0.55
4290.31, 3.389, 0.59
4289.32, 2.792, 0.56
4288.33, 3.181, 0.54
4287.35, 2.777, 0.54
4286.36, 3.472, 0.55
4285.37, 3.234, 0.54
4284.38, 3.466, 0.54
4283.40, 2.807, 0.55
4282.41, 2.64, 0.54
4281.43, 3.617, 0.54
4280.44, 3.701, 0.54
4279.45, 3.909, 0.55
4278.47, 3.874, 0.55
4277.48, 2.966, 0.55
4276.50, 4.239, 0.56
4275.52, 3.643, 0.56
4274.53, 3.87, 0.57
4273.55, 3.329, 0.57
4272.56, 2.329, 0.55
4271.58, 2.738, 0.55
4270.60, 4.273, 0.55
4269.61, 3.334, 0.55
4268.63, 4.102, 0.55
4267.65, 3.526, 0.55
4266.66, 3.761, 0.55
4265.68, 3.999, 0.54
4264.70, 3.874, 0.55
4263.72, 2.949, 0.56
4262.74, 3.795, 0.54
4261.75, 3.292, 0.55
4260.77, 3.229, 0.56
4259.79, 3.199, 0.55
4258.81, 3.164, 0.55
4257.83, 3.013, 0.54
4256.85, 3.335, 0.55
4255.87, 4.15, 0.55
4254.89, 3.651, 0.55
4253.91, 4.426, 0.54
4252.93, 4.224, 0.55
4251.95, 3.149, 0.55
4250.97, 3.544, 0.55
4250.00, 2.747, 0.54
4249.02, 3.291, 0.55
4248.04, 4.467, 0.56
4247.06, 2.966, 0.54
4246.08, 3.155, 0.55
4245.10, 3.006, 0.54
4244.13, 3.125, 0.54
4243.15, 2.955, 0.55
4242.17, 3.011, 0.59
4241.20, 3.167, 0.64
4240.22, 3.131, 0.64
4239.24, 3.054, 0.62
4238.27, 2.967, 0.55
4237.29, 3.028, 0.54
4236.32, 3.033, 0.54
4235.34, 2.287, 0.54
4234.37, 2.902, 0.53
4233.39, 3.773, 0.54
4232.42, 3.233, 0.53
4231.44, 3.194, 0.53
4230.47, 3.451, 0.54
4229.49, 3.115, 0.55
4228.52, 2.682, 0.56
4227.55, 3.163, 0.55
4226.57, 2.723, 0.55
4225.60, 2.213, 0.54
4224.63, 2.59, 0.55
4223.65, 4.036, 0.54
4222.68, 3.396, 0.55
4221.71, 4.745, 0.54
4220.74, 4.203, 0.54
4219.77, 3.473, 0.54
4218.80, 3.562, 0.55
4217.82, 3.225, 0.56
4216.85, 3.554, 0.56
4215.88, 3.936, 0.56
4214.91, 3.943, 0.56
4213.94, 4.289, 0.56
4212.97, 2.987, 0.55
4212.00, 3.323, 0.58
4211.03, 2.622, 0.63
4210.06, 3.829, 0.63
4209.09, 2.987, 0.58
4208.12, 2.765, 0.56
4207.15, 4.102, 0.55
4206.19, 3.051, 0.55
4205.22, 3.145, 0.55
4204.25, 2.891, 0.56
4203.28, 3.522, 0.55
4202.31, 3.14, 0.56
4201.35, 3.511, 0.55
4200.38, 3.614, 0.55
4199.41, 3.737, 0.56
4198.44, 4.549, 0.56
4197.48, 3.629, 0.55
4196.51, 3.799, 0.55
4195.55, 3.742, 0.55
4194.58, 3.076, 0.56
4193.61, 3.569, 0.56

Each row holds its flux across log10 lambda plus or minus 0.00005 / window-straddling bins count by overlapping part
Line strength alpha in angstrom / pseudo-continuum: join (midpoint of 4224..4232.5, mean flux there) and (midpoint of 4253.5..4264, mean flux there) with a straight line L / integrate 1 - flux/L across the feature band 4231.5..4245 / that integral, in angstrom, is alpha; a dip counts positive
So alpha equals 0.2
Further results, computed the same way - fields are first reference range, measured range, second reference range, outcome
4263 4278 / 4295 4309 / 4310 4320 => 2.19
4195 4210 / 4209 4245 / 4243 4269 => 2.28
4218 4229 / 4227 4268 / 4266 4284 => 1.17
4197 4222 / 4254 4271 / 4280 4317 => -1.75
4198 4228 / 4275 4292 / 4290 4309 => -1.62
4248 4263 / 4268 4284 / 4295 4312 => -1.10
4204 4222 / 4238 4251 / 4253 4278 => 1.29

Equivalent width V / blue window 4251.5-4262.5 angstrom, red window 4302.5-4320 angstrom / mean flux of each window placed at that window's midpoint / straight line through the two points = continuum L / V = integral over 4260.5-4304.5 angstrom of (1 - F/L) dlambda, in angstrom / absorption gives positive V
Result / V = 0.9 angstrom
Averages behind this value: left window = 3.54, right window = 3.12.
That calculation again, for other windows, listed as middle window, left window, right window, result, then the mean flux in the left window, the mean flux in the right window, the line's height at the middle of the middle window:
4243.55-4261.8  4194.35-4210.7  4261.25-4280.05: 0.6 angstrom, 3.47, 3.57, 3.54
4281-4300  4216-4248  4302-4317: -1.5 angstrom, 3.22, 2.9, 2.98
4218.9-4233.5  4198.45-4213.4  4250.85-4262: 0.3 angstrom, 3.32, 3.54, 3.41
